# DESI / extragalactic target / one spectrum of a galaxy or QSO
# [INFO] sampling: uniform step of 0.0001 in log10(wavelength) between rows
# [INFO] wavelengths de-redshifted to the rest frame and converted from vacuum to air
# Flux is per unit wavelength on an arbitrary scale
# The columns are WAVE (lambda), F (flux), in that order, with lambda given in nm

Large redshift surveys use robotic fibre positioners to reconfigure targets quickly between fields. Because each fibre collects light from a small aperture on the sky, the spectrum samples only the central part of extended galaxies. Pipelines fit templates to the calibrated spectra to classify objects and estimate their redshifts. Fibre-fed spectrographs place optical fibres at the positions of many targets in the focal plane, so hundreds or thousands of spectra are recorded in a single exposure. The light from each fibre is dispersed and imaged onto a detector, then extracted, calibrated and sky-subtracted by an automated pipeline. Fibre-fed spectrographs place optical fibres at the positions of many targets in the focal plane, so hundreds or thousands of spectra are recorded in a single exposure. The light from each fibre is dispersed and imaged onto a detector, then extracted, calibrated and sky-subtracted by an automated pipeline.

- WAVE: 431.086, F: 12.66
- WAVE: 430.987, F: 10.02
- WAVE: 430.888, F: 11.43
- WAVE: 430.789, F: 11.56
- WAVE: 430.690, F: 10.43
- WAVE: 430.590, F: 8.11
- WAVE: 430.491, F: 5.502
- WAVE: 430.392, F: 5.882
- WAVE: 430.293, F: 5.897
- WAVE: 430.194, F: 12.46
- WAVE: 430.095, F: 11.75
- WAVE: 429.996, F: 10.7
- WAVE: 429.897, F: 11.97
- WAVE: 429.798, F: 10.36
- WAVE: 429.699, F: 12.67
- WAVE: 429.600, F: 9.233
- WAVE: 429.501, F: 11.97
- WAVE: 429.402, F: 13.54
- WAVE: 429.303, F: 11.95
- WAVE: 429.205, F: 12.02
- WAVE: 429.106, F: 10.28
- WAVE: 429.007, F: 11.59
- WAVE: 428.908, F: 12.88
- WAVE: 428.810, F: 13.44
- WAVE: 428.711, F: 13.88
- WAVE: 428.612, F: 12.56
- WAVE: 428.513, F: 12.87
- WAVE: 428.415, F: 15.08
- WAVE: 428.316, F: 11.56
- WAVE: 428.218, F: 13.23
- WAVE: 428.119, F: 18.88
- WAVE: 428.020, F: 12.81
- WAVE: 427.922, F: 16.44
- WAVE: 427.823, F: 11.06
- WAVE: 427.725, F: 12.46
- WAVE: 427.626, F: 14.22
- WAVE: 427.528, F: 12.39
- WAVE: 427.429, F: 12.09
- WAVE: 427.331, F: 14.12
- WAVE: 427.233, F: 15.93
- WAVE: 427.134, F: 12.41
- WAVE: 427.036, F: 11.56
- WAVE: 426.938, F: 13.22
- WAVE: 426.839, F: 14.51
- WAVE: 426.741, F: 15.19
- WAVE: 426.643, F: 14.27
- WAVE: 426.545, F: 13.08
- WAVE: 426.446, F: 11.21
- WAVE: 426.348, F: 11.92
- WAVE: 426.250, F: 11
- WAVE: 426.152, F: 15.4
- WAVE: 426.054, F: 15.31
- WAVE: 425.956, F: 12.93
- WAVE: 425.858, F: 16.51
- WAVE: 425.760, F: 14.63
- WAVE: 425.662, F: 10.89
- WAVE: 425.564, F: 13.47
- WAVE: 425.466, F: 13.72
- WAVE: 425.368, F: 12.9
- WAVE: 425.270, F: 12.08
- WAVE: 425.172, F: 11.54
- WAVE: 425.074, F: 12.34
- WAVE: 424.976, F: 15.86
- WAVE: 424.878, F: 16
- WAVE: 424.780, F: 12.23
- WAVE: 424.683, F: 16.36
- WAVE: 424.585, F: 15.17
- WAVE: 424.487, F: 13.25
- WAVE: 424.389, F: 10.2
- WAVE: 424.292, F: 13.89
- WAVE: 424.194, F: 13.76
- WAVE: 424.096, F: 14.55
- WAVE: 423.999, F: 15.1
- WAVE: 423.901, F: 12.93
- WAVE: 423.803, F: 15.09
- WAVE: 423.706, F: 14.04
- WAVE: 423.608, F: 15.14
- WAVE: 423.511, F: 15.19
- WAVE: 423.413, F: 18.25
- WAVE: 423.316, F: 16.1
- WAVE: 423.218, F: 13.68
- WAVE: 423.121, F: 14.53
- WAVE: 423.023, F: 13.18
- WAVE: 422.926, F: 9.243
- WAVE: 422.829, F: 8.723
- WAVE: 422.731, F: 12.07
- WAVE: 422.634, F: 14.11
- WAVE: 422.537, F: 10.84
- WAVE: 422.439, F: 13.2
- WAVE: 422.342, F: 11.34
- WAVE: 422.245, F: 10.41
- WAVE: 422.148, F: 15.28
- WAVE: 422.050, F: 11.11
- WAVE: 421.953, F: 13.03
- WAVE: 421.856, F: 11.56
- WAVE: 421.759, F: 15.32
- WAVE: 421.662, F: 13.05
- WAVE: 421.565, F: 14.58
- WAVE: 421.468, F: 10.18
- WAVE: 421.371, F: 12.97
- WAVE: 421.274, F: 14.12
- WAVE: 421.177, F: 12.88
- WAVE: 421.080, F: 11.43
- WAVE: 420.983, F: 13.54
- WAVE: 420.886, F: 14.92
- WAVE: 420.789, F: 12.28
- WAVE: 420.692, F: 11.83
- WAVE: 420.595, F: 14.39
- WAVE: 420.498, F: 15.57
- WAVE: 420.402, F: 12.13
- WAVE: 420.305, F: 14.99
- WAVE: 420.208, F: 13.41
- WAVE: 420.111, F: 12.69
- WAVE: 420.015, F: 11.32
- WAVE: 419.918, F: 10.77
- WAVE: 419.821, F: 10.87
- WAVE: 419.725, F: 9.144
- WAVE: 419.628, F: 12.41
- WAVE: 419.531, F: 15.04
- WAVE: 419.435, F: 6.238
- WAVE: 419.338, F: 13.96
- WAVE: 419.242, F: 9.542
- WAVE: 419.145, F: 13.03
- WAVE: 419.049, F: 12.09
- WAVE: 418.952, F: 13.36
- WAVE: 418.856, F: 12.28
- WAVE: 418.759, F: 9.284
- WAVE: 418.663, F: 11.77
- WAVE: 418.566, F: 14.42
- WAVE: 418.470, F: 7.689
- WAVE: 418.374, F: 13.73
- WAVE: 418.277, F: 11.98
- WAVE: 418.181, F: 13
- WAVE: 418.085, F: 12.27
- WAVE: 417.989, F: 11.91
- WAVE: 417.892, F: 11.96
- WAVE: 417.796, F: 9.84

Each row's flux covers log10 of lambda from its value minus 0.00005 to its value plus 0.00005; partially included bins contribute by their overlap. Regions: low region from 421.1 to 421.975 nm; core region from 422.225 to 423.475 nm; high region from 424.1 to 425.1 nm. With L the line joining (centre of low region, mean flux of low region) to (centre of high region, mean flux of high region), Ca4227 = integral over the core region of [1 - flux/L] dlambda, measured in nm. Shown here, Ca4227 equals 0.058 nm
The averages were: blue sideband 13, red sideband 14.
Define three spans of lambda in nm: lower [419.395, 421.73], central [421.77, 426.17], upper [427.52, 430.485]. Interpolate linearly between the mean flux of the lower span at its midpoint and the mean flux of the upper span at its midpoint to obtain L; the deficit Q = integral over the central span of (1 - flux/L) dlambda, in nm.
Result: -0.40 nm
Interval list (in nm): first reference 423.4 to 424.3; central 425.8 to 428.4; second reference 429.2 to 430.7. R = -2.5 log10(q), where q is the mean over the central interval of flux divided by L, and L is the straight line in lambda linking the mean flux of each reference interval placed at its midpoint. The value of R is -0.11 mag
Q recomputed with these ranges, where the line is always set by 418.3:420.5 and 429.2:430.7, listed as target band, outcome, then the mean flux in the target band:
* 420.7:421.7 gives -0.114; 12.9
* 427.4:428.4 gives -0.289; 13.6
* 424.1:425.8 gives -0.374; 13.4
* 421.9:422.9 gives -0.045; 11.9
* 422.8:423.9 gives -0.264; 14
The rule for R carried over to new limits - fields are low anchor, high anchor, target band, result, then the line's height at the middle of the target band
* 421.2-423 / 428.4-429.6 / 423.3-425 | -0.179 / 12.4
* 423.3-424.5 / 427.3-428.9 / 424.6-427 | 0.032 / 14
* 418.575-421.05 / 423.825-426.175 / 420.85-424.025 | -0.014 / 13.1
